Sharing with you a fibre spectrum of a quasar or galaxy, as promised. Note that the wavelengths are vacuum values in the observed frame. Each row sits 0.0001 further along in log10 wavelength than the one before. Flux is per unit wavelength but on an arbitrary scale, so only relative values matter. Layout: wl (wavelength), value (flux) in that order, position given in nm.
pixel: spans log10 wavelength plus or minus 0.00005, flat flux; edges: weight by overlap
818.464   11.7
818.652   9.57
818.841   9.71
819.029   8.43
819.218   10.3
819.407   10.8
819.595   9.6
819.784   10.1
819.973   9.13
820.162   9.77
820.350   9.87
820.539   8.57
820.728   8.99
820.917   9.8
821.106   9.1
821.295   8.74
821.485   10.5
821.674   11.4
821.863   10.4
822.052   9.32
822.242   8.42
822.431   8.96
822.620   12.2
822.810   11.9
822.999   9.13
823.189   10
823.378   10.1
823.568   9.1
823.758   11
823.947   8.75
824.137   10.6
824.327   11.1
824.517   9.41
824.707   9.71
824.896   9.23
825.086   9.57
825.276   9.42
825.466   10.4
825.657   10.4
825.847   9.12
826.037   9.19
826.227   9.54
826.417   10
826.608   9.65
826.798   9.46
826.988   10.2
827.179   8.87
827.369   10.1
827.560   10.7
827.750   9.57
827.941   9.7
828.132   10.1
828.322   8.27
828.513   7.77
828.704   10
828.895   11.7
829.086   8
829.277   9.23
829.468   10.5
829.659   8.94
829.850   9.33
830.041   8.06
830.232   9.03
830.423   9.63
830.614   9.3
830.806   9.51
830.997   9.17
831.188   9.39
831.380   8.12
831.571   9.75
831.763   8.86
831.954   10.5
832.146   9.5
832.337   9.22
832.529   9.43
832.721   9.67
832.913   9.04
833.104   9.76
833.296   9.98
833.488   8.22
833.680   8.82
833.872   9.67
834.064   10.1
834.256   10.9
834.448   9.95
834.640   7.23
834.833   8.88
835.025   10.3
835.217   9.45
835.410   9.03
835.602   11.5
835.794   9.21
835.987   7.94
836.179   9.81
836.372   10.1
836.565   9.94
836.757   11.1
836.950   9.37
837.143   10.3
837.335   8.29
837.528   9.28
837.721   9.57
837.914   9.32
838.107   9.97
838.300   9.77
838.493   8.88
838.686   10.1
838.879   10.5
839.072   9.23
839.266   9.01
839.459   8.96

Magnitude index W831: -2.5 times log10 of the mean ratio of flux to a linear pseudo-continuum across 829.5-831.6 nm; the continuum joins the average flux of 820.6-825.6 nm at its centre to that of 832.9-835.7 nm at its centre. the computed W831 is 0.06 mag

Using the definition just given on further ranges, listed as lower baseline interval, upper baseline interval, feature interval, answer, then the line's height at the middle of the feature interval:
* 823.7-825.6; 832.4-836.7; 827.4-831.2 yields 0.04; 9.72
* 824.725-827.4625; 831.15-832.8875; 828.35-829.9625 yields 0.02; 9.51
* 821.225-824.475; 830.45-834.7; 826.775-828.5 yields 0.02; 9.75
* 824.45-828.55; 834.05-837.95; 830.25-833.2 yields 0.02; 9.59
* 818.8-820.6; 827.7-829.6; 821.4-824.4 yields -0.06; 9.58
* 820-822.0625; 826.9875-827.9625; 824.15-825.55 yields -0.01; 9.77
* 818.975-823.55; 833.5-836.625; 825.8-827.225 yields 0.02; 9.7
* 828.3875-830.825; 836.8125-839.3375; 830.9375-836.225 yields 0.00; 9.4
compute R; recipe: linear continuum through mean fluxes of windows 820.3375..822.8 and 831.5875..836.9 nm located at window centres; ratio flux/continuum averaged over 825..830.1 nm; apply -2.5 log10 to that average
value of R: 0.014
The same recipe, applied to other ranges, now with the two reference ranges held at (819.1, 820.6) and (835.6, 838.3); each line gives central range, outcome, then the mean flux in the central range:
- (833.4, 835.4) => 0.036 mag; 9.34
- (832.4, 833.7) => 0.042 mag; 9.3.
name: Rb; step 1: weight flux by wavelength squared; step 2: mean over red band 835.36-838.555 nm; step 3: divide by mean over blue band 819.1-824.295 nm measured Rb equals 1.01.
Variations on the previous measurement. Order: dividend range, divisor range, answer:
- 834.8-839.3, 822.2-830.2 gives 1.02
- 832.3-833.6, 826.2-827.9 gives 0.97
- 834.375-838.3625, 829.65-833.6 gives 1.04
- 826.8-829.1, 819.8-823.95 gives 1.00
